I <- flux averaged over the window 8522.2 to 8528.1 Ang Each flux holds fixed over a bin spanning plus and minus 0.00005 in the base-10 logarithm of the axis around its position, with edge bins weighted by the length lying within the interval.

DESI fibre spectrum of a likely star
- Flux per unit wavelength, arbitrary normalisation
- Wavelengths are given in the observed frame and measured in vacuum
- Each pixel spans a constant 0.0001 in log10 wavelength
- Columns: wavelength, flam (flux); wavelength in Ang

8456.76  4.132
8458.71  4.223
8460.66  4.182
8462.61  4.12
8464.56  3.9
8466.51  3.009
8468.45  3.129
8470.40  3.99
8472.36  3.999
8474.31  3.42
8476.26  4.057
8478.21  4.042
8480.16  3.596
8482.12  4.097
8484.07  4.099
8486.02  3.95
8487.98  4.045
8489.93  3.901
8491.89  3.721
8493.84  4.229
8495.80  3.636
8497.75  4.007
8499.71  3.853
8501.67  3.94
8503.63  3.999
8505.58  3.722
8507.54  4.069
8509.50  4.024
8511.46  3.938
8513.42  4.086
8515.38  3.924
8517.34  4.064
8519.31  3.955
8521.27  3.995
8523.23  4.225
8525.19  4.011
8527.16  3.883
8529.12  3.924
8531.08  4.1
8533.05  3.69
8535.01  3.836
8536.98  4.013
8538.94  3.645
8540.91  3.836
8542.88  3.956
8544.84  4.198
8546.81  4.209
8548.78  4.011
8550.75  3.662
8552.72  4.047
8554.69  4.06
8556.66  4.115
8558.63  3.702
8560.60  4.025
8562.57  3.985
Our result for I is 4.04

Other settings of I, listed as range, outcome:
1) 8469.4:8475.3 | 3.8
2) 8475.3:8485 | 3.98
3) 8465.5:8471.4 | 3.38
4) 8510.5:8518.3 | 4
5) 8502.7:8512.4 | 3.95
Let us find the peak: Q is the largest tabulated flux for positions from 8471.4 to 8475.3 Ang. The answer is 3.999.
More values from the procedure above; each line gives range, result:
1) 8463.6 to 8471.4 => 3.99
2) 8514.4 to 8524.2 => 4.225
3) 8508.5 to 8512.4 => 4.024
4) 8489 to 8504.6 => 4.229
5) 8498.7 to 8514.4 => 4.086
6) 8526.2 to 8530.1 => 3.924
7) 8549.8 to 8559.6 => 4.115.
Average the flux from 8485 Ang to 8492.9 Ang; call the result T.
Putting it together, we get 3.91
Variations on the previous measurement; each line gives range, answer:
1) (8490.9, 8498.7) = 3.9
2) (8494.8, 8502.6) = 3.86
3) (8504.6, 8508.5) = 3.9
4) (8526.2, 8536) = 3.89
